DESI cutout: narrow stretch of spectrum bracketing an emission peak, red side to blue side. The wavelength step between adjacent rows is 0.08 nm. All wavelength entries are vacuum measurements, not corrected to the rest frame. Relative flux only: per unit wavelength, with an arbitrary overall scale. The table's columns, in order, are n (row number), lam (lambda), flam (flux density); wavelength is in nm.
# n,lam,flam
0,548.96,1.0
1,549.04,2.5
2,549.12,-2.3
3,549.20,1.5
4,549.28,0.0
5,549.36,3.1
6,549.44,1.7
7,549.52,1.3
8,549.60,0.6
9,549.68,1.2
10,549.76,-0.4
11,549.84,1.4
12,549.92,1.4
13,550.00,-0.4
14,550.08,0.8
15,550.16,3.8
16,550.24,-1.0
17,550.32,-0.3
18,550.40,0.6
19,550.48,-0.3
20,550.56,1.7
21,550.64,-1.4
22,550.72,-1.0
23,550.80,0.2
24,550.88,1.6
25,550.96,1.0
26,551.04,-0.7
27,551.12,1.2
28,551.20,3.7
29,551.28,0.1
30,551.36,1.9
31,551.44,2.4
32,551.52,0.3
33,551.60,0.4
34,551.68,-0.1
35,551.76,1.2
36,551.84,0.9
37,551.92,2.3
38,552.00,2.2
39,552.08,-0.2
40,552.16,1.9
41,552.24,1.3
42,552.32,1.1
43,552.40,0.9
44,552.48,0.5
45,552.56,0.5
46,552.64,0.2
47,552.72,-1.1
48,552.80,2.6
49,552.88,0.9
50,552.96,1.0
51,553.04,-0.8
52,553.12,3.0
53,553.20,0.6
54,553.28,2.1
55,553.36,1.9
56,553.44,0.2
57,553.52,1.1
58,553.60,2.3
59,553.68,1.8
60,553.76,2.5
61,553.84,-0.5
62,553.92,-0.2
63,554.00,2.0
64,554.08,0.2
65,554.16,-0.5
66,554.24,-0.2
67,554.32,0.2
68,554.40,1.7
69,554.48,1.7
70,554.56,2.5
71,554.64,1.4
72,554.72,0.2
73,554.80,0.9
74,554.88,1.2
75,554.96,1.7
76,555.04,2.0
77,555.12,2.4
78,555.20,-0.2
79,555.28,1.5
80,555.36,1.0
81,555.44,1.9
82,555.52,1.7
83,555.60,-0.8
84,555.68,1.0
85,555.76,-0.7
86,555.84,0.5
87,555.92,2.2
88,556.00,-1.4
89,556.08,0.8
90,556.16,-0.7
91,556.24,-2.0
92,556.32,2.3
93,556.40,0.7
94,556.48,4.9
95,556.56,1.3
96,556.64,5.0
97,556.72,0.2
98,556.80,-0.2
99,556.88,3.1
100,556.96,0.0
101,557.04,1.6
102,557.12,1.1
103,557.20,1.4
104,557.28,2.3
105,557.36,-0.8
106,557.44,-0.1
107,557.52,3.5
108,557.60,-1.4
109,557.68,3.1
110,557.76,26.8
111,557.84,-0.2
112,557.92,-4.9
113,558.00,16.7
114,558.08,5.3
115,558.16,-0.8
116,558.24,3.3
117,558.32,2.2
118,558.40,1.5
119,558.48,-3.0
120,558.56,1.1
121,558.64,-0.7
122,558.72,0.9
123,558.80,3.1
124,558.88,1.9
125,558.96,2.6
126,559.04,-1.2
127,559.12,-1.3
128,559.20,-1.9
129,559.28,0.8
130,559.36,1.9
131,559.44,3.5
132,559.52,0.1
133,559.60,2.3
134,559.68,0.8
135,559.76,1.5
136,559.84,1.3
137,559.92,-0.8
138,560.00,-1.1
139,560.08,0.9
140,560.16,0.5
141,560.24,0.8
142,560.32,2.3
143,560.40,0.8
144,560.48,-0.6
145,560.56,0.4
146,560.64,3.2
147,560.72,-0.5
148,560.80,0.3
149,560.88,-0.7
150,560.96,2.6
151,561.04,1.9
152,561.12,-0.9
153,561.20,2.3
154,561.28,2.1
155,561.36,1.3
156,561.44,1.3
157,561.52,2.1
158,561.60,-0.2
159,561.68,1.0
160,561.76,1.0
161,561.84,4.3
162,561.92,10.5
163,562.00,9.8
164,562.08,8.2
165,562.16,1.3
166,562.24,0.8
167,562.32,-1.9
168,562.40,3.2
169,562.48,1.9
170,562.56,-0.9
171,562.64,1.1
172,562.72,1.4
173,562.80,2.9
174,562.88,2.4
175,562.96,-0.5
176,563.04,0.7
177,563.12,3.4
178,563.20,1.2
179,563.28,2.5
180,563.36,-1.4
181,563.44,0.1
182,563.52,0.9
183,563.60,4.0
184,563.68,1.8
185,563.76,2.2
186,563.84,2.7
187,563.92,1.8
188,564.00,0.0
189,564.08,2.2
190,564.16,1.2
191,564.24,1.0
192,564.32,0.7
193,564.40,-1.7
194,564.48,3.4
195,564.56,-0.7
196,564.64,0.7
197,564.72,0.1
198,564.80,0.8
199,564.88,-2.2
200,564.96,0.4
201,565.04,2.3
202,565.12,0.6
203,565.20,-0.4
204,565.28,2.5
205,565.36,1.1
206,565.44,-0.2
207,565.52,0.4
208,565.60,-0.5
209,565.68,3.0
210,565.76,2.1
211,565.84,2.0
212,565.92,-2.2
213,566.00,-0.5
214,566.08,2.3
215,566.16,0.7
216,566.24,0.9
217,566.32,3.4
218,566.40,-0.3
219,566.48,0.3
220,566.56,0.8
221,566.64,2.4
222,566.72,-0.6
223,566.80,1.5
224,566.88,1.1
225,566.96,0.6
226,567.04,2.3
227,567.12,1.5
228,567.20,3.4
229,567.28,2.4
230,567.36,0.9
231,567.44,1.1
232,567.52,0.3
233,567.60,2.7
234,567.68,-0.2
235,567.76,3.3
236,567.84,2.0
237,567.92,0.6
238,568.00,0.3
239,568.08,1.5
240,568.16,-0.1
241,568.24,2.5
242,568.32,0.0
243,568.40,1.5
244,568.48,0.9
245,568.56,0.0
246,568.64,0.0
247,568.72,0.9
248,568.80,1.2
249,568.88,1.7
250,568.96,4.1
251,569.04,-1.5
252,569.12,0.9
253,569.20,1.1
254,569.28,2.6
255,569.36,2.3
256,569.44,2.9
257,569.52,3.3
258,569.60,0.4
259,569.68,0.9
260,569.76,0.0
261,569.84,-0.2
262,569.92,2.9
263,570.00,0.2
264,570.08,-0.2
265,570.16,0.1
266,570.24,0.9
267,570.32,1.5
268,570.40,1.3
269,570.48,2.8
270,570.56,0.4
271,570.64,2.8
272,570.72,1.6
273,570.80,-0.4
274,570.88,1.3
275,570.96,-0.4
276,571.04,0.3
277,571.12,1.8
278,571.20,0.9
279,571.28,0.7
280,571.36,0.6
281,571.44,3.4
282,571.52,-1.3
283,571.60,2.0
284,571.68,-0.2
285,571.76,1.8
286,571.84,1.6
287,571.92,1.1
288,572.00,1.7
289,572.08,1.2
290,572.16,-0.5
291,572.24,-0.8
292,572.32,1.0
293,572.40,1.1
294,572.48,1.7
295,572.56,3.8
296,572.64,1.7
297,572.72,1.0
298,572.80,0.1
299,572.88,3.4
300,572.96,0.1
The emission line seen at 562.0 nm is [O III]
